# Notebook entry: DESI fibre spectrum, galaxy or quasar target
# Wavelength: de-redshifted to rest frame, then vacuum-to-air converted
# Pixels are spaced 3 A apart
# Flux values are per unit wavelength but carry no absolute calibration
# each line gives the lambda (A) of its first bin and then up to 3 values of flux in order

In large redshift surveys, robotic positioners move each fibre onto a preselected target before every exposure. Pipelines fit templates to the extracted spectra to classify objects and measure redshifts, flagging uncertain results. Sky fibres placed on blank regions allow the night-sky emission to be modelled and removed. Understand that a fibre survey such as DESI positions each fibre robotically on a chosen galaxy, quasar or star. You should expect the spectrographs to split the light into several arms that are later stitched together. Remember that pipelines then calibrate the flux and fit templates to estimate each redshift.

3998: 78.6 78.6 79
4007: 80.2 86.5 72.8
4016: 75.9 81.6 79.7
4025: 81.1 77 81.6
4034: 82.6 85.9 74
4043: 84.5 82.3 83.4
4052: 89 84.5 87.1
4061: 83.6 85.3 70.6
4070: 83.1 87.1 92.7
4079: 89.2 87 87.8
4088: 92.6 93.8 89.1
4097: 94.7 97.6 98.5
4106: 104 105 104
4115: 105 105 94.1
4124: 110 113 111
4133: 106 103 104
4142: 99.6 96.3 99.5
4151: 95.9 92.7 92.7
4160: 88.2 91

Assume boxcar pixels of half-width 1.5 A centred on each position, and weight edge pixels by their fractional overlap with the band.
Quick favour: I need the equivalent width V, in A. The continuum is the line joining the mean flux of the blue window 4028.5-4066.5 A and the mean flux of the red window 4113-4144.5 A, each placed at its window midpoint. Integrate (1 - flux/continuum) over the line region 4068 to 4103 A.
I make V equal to 1.1 A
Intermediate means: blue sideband 83.1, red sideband 105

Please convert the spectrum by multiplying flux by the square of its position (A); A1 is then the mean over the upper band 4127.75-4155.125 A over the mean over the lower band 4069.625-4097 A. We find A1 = 1.16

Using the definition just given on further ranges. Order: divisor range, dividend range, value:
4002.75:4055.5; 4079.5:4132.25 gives 1.27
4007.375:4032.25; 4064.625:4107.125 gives 1.17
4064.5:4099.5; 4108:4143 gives 1.22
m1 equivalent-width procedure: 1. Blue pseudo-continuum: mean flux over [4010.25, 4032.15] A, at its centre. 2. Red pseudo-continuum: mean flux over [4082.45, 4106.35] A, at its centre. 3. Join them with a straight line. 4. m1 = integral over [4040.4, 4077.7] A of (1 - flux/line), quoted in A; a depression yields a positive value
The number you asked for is 1.1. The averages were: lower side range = 78.9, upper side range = 94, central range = 84.2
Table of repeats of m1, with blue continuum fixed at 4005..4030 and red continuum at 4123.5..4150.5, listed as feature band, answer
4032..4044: 0.29 A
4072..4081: 0.19 A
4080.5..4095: 0.60 A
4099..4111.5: -0.51 A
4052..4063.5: 0.28 A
